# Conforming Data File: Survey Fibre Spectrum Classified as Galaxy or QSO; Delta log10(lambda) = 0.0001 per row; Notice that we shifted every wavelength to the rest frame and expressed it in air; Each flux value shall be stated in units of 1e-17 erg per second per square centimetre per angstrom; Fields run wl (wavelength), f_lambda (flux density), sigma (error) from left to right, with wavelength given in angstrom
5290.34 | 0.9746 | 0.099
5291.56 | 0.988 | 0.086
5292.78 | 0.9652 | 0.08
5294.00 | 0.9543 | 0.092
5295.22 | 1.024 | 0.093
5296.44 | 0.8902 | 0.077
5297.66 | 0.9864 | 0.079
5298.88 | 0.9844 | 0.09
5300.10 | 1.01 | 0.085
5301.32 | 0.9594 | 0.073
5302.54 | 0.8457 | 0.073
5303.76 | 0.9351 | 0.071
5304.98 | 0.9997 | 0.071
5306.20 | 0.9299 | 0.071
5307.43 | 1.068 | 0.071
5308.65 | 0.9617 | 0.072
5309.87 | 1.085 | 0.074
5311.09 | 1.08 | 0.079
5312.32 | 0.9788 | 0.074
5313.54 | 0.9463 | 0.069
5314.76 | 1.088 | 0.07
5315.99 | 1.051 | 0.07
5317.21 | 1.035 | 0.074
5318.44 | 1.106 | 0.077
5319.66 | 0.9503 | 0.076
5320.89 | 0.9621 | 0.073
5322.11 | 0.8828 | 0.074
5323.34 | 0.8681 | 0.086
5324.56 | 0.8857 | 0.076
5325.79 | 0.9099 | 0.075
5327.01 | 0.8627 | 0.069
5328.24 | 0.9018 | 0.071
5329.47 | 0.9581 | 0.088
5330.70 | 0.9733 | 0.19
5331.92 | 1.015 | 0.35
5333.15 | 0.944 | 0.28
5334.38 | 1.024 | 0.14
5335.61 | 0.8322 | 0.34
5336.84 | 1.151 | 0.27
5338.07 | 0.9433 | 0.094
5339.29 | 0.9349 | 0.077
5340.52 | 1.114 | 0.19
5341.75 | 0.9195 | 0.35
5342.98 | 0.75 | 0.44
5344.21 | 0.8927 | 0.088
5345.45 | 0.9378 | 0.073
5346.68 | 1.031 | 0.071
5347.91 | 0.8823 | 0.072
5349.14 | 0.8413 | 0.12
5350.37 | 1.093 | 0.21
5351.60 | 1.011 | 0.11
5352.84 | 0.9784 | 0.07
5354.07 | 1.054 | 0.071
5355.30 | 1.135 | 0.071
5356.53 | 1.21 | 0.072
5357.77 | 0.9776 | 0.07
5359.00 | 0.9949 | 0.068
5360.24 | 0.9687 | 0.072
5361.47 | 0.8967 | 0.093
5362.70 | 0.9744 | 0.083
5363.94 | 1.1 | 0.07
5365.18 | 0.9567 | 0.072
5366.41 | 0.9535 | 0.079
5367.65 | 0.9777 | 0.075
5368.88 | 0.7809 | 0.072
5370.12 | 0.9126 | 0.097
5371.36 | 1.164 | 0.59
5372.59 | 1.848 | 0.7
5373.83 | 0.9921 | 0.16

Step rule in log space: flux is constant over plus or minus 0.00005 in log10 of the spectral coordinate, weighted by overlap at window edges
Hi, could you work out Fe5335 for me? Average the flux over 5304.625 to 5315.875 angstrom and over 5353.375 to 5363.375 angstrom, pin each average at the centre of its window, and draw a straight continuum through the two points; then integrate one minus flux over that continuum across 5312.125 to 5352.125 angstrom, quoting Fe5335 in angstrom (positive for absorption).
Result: 2.4 angstrom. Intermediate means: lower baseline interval 1.02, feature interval 0.96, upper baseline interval 1.03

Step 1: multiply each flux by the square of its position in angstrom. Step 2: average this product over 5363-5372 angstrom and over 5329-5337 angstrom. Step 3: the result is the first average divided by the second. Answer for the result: 1.0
